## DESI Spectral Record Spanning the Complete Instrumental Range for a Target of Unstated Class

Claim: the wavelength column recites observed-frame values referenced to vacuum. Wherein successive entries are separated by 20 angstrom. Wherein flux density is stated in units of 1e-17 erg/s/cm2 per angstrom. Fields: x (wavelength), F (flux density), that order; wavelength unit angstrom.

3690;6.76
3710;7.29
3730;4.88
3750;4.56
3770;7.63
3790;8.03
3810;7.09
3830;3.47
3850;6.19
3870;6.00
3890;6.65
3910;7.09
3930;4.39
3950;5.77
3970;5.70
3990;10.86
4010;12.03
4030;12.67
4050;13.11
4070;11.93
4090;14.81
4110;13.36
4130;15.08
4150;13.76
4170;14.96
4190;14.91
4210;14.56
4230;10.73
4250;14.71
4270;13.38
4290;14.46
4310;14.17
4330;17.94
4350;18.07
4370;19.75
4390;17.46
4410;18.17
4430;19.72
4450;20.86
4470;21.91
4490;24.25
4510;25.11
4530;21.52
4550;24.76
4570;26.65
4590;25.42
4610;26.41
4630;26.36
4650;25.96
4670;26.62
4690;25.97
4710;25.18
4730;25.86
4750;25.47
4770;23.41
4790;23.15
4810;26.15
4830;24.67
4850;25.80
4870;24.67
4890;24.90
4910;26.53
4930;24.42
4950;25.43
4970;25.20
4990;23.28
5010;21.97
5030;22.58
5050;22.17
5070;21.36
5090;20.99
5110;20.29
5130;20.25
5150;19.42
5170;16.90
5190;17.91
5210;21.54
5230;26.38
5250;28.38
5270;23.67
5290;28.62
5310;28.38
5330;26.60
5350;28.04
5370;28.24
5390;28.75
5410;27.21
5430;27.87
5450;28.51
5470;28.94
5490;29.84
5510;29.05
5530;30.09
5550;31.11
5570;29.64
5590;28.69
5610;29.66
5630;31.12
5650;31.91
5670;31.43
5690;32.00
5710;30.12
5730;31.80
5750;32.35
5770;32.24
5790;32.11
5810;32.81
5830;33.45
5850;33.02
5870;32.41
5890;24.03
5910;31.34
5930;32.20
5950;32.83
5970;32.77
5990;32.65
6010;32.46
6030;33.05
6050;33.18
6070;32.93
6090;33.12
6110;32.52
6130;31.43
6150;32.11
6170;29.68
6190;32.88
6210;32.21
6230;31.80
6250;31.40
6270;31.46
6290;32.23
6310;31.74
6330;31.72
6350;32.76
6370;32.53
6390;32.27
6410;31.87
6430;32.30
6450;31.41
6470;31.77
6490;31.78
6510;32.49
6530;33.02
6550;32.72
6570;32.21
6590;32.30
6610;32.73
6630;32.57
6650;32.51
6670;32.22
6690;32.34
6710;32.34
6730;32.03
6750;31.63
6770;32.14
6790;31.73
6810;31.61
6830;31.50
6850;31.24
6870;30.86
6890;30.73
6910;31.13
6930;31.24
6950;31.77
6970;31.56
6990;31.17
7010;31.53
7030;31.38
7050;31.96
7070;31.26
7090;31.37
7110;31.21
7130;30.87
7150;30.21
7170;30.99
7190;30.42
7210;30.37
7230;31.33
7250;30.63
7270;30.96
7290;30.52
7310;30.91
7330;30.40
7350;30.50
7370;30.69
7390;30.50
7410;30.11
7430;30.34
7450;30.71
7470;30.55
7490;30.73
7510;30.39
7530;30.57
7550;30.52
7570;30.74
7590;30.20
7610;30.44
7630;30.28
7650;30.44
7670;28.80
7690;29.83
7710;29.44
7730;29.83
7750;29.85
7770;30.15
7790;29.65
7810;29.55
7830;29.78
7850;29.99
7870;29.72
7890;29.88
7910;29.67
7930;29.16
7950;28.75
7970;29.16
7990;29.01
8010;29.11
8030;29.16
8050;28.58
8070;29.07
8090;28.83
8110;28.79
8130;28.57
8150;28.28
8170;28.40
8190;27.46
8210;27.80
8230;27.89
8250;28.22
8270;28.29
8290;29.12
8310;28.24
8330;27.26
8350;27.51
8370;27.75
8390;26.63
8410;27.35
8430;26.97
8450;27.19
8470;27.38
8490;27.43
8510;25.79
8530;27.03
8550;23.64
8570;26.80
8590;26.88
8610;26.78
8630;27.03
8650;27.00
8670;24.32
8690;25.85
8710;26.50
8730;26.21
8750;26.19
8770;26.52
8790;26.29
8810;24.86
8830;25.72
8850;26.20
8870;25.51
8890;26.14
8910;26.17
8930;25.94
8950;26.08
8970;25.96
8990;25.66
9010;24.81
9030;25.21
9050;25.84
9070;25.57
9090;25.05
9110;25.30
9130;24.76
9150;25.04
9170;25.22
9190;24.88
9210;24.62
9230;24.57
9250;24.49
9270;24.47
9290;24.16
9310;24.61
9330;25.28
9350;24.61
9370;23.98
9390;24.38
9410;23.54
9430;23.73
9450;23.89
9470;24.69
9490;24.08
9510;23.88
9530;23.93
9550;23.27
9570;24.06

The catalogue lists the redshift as 0.00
